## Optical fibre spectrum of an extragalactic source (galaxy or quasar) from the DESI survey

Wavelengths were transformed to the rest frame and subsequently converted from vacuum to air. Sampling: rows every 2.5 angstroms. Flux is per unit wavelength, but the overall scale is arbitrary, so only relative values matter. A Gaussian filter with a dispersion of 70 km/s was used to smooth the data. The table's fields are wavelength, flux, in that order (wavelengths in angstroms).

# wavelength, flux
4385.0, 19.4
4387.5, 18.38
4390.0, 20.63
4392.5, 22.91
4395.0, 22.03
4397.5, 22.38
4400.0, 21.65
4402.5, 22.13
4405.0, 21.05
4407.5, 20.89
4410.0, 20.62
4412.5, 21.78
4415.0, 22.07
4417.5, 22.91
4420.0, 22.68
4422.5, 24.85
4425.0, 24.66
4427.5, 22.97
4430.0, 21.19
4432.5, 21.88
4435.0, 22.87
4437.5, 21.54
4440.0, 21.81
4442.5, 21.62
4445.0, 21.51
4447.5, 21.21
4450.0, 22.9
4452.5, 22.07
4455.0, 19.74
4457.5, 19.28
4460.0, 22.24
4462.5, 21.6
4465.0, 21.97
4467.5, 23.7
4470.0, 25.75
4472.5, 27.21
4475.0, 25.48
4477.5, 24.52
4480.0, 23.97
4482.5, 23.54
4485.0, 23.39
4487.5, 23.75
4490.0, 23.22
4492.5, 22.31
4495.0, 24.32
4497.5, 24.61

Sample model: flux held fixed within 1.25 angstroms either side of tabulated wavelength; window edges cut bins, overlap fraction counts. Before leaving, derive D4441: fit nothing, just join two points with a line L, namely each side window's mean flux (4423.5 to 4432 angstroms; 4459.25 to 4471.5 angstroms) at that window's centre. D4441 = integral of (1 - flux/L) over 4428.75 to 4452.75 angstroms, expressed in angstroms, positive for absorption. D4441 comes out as 1.2 angstroms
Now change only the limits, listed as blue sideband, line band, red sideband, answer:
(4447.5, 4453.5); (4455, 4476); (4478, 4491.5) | -0.3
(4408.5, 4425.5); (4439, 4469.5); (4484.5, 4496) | 1.7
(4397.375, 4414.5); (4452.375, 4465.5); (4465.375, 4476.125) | 1.9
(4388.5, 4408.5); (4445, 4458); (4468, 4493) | 1.2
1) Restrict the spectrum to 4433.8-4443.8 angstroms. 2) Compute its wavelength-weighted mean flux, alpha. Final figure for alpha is 22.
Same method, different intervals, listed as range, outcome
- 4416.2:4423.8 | 23.5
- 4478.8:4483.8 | 23.7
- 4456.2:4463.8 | 21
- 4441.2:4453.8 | 21.9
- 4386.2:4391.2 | 19.5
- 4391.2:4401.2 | 22.2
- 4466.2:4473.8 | 25.5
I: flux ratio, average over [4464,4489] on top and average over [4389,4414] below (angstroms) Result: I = 1.1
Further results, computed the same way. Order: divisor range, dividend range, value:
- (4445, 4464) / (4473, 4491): 1.13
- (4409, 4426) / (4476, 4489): 1.05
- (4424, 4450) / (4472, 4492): 1.09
